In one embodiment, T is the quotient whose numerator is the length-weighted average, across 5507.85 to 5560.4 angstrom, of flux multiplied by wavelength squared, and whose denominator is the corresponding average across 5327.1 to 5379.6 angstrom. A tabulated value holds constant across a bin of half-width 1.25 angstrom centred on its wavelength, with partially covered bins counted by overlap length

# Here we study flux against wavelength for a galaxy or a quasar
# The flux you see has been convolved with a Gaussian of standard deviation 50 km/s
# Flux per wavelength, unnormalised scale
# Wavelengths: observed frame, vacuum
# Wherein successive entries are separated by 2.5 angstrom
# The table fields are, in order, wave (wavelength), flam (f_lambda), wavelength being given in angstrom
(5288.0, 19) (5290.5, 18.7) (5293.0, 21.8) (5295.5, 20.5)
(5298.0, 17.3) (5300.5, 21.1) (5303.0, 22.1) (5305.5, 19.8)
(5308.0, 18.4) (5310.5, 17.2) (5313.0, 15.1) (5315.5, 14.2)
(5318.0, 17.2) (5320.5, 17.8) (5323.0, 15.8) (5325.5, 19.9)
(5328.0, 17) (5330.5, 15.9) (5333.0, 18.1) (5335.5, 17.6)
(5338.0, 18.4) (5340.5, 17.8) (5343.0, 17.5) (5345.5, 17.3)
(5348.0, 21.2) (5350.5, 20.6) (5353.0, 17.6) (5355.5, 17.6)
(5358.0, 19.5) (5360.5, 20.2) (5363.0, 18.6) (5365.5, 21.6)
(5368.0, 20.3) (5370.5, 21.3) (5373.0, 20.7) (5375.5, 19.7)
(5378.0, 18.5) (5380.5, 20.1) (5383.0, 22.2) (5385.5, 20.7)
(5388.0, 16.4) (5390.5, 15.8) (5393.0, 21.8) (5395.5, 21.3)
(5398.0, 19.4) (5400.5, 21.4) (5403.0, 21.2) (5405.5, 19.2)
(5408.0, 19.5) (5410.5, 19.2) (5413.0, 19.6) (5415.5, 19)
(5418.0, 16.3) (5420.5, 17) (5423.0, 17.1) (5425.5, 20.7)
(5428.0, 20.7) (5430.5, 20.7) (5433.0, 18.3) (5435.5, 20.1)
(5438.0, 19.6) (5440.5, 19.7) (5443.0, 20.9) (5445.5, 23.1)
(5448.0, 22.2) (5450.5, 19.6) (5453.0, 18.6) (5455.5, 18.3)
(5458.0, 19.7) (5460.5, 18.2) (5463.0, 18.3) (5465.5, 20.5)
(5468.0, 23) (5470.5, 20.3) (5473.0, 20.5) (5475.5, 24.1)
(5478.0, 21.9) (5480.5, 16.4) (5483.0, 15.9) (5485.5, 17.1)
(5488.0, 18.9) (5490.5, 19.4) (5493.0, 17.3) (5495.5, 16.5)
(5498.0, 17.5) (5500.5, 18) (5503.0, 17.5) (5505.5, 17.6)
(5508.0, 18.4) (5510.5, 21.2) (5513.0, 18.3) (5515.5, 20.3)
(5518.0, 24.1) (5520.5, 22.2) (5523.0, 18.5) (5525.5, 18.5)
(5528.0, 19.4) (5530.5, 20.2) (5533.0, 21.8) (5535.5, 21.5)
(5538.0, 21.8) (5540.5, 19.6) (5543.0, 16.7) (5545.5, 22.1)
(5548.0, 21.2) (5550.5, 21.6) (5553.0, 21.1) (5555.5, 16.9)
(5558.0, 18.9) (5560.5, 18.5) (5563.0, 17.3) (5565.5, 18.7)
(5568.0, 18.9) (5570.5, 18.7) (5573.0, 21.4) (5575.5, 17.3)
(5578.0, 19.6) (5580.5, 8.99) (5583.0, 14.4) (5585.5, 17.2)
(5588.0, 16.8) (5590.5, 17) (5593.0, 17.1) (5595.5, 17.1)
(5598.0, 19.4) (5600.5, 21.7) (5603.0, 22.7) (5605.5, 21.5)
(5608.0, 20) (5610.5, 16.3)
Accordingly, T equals 1.14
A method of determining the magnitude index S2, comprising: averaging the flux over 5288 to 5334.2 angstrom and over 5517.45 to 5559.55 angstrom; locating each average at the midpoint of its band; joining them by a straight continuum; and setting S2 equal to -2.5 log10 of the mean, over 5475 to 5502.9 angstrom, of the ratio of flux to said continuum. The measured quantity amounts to 0.090 mag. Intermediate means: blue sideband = 18.2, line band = 18.3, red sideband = 20.3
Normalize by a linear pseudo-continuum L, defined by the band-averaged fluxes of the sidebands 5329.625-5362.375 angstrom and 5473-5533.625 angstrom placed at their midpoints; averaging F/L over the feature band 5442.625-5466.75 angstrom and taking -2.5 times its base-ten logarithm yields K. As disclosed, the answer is -0.05 mag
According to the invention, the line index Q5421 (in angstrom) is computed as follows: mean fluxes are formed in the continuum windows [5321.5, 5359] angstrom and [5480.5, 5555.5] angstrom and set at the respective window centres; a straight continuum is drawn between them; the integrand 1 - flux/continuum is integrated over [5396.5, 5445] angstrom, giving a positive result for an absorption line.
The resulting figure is -2.2 angstrom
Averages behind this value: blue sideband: 18.1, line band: 19.5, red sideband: 19.4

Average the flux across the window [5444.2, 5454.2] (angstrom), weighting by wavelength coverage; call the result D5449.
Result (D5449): 20.9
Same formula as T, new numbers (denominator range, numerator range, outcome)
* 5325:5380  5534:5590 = 1.06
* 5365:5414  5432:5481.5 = 1.04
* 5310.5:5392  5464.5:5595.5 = 1.10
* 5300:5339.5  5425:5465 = 1.17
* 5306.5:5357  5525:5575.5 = 1.21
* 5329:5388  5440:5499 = 1.06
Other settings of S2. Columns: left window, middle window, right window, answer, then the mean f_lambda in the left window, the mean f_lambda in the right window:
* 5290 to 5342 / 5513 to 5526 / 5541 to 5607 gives -0.12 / 18.2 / 18.6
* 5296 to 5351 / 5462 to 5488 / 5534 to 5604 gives -0.07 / 18.1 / 18.7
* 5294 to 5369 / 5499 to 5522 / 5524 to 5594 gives -0.06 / 18.4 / 18.7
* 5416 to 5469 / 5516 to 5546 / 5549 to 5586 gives -0.11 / 19.6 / 18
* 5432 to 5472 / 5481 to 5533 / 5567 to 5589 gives -0.01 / 20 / 17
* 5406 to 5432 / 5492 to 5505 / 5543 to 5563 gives 0.12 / 19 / 19.7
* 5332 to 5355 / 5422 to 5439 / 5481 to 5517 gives -0.08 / 18.4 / 18.1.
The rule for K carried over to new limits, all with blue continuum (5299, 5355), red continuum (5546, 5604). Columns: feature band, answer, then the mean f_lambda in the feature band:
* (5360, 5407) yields -0.11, 20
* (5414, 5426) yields 0.02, 17.9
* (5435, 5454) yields -0.13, 20.5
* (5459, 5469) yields -0.10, 19.9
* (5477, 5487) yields 0.03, 17.8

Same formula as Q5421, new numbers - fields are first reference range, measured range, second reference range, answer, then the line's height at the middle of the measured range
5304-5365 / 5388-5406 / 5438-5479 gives -0.49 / 19.3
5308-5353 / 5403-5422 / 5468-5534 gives -0.27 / 18.4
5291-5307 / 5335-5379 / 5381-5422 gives 1.17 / 19.8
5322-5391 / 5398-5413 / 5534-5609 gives -0.88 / 18.9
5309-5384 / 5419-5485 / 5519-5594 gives -3.88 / 18.7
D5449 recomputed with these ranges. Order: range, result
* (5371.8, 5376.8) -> 20.2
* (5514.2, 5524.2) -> 21.3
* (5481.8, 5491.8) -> 17.8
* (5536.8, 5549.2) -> 20.3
